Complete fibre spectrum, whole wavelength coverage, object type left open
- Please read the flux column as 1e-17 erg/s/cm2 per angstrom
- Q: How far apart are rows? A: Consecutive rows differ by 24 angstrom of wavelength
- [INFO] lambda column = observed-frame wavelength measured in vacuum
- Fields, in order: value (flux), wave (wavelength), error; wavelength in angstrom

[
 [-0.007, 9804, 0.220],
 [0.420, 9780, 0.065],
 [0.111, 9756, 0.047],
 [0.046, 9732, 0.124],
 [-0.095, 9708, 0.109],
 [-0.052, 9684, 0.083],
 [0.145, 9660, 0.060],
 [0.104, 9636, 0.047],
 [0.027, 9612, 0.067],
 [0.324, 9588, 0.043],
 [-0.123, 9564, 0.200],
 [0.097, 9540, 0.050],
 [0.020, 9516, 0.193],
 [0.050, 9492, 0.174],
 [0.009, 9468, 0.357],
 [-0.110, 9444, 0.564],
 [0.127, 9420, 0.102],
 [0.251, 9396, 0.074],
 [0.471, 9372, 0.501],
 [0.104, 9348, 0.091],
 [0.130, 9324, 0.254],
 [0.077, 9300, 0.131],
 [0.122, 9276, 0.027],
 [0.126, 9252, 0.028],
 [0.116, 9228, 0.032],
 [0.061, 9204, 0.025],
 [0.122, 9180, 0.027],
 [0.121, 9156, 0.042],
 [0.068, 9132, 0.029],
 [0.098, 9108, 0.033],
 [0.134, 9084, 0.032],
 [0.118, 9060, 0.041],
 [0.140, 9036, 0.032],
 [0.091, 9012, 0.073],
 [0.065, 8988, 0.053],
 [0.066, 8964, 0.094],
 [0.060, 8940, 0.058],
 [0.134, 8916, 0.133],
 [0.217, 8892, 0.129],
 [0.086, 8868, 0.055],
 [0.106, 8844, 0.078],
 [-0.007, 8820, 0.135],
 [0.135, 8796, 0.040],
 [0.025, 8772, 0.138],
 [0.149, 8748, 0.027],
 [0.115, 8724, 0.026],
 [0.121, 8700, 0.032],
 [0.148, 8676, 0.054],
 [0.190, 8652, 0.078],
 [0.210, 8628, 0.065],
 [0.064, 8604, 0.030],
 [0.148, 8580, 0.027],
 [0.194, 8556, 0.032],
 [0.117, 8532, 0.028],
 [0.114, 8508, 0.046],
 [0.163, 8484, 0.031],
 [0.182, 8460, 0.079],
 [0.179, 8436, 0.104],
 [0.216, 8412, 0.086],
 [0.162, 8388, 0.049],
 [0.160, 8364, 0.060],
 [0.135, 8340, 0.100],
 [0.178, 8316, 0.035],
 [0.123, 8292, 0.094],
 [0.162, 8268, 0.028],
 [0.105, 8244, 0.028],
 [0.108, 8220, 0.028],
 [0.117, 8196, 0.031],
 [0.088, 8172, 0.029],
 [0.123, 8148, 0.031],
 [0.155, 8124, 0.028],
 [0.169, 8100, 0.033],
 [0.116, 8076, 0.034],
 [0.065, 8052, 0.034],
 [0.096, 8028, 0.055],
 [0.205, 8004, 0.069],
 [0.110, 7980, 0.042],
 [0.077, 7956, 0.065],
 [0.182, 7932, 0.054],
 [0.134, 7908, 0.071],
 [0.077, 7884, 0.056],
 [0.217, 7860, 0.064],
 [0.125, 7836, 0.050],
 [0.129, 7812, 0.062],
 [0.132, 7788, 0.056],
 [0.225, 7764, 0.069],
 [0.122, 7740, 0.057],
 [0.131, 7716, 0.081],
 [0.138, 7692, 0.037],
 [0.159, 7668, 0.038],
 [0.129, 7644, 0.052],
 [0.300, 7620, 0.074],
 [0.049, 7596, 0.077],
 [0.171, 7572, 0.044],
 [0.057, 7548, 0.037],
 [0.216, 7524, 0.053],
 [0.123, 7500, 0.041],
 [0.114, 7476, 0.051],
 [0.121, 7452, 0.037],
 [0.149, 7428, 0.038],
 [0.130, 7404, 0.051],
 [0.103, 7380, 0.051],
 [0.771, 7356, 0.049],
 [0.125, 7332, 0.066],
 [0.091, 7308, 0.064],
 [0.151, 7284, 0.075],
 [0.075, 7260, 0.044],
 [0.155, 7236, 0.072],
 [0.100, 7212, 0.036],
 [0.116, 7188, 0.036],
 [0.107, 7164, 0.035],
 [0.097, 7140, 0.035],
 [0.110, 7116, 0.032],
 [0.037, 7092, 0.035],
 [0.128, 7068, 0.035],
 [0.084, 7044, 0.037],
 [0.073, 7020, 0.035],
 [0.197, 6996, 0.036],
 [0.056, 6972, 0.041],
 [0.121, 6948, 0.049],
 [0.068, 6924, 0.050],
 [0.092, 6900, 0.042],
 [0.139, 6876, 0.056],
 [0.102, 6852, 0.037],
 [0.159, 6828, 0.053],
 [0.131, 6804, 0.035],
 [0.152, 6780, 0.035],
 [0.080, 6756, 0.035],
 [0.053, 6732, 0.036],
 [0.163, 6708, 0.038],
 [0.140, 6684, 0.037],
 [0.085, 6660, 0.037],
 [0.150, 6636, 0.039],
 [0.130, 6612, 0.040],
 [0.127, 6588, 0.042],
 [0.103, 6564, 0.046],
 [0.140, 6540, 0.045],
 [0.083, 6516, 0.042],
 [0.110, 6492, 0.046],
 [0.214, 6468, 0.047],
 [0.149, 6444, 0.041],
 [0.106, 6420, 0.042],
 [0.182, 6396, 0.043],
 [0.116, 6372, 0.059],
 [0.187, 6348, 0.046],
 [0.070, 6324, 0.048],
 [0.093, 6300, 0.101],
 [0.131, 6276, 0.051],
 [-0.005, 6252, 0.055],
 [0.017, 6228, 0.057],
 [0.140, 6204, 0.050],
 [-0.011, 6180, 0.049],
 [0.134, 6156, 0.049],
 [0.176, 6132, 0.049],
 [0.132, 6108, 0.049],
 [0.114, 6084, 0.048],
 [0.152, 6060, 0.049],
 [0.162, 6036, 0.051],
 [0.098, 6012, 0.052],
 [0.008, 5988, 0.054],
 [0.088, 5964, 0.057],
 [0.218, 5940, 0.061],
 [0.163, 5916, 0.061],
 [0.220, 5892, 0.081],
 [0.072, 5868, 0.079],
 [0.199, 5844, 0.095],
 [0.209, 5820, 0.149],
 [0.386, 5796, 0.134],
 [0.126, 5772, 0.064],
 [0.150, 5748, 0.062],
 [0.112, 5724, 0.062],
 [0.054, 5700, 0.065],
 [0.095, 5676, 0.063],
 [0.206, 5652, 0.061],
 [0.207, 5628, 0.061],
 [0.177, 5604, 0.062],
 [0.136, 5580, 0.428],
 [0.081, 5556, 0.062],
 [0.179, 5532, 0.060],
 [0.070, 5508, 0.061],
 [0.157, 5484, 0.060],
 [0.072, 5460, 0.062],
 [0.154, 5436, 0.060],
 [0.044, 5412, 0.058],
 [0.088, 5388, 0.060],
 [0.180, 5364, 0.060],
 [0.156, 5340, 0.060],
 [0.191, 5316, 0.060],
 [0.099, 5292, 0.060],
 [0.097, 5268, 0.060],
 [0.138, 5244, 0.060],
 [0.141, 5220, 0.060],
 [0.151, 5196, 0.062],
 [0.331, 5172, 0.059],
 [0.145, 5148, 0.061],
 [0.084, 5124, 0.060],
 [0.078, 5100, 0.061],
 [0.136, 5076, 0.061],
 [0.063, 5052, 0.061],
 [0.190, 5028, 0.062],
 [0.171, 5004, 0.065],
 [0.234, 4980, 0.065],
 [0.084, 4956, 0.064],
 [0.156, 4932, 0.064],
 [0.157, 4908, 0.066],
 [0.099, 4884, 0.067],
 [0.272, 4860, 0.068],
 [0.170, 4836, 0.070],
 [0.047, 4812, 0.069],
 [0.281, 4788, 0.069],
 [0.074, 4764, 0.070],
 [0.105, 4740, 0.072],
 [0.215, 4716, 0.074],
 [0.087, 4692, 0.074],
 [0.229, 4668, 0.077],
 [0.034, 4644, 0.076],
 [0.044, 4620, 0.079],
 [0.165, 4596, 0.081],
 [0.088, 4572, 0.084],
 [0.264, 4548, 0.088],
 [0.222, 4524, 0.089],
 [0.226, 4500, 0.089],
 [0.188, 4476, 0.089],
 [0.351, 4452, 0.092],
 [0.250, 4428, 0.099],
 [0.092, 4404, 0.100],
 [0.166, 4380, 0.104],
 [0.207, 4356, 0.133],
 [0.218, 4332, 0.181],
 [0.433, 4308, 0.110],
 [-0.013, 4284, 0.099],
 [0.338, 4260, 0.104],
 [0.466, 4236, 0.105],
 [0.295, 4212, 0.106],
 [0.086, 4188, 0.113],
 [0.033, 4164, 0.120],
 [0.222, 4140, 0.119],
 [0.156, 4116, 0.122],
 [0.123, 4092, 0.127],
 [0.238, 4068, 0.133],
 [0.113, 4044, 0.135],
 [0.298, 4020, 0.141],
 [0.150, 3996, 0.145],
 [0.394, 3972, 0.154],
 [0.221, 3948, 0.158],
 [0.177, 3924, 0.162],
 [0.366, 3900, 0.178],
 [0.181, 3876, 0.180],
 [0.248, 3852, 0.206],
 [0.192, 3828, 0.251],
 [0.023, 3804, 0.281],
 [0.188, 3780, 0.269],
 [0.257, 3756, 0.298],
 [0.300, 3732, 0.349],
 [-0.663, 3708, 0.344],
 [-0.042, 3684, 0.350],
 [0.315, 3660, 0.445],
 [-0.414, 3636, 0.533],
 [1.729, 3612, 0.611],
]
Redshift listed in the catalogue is 0.97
